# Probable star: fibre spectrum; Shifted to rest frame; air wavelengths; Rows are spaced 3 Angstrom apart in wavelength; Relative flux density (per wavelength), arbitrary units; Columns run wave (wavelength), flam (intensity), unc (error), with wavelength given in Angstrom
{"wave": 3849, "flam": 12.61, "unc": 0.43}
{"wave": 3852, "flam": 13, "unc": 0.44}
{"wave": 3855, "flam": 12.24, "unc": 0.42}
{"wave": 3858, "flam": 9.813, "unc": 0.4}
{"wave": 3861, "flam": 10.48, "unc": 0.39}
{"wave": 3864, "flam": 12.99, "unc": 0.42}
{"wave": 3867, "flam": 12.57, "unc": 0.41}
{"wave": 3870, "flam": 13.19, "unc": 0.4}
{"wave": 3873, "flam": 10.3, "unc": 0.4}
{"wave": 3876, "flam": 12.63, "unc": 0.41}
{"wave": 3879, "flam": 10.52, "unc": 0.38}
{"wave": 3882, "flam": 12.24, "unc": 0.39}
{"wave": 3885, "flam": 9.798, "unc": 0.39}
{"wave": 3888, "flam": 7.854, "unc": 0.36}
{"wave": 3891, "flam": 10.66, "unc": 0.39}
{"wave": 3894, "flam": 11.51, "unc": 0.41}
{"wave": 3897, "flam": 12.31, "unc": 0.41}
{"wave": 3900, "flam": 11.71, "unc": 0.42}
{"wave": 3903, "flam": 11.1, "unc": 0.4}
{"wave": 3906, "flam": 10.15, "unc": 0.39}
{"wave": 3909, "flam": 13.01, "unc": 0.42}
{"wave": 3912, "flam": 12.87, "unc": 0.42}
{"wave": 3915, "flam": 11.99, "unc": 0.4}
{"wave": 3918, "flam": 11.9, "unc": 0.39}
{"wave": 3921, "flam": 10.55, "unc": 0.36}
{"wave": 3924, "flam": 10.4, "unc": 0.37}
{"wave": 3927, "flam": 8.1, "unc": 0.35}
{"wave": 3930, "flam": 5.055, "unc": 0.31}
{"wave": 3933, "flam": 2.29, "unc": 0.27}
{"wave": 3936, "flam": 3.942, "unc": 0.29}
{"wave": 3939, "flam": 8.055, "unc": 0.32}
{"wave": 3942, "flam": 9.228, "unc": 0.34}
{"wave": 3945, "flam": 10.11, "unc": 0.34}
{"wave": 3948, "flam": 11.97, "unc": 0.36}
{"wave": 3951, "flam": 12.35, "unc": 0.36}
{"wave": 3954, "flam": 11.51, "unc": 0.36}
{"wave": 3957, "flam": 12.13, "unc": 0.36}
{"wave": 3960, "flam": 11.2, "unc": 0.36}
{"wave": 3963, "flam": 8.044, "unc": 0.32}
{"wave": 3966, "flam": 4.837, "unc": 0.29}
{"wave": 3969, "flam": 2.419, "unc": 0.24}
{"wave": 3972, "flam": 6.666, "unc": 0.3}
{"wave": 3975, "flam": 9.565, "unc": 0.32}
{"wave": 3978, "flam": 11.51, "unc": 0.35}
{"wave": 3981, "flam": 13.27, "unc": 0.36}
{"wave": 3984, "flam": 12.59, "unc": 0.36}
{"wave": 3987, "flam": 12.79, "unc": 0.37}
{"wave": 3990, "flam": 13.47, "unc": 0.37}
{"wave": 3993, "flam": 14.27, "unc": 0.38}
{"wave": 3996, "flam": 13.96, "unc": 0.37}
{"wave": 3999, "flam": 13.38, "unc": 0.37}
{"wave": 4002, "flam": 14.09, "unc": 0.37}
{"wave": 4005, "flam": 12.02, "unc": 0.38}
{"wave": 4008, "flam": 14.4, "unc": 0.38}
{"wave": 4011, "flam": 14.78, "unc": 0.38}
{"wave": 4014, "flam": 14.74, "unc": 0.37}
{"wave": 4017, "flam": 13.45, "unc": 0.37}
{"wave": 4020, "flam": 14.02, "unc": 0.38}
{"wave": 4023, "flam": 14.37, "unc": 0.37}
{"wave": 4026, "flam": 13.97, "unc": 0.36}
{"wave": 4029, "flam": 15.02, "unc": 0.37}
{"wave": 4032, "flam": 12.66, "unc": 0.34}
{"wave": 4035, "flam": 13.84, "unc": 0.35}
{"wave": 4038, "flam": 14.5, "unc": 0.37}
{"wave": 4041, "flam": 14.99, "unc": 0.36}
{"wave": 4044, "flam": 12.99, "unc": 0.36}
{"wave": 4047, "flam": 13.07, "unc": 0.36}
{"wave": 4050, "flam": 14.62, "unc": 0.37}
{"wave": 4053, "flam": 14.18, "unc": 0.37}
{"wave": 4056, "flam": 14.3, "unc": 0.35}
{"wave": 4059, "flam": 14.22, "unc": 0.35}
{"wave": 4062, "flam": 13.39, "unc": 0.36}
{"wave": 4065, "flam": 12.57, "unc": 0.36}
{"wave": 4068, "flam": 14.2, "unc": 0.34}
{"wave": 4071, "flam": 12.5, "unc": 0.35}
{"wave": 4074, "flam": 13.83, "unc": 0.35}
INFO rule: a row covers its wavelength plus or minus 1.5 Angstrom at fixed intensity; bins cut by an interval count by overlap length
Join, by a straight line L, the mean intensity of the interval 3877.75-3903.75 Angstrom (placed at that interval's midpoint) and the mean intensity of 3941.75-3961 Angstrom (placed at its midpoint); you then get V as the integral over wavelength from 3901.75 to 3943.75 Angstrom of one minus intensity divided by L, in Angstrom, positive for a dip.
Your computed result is 7.2 Angstrom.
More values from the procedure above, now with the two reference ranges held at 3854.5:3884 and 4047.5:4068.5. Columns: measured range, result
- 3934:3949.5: 5.0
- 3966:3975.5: 5.3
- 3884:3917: 2.2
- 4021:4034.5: -0.5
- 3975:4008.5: 0.1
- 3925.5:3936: 6.3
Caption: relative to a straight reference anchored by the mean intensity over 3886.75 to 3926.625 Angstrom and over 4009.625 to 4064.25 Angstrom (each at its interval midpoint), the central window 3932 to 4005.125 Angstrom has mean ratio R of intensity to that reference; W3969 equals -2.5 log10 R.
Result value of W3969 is 0.23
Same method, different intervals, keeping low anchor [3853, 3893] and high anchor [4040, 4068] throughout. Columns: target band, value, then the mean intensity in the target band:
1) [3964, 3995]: 0.249 mag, 10.2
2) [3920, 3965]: 0.341 mag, 8.93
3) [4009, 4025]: -0.078 mag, 14.3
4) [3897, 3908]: 0.035 mag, 11.3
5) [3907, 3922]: -0.023 mag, 12.1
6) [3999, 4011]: -0.044 mag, 13.6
